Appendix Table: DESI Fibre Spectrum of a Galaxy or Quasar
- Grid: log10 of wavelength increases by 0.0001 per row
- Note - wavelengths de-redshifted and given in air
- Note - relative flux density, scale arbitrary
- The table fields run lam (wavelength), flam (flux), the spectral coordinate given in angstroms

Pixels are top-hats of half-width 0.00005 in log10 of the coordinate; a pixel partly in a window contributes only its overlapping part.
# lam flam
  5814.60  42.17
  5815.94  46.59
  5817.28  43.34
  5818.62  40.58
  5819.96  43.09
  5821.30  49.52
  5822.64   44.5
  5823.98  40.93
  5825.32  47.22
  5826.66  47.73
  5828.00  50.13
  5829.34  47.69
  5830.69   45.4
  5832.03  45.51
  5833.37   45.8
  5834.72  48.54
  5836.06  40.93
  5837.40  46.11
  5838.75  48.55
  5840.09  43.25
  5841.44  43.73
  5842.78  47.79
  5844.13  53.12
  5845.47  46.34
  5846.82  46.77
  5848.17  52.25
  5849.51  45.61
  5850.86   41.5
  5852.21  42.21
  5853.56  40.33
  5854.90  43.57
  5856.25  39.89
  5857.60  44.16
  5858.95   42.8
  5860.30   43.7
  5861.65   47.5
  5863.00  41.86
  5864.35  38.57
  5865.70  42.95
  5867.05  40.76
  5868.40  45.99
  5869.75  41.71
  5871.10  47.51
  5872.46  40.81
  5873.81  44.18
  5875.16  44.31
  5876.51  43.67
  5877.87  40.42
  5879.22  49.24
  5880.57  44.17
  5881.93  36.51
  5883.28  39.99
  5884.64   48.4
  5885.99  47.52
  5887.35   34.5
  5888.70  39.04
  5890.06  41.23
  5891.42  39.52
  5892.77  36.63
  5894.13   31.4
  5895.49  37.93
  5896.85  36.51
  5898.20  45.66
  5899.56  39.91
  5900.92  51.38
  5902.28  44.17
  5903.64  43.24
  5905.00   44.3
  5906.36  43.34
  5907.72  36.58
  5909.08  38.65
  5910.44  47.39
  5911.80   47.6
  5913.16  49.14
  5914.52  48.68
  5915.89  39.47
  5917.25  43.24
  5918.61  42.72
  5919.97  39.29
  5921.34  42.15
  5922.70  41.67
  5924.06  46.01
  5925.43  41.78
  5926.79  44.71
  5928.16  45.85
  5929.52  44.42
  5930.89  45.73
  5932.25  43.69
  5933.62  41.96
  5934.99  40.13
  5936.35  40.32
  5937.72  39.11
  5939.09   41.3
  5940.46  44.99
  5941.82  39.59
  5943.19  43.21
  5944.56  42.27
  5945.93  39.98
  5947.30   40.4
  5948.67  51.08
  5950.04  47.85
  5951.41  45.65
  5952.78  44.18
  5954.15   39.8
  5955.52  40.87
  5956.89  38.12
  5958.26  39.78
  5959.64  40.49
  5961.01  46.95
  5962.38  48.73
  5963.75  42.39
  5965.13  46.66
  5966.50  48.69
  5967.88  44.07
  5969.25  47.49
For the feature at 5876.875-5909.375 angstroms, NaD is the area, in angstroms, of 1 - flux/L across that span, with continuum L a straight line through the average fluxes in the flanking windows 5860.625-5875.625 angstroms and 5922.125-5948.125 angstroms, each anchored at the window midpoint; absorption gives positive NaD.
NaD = 1.3 angstroms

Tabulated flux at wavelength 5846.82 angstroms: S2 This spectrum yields 46.77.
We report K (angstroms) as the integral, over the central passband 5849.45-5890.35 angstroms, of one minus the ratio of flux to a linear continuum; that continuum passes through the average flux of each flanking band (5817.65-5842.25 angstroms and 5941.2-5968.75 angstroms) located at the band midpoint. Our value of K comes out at 2.0 angstroms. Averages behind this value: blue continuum 45.5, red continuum 43.6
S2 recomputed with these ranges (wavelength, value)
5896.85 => 36.51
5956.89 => 38.12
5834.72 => 48.54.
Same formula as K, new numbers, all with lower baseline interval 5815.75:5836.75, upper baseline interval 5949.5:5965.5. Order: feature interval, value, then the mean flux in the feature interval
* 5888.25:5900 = 1.52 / 38.6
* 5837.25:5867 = 0.33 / 44.5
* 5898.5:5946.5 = 0.88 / 43.1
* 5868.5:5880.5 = 0.16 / 44.1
